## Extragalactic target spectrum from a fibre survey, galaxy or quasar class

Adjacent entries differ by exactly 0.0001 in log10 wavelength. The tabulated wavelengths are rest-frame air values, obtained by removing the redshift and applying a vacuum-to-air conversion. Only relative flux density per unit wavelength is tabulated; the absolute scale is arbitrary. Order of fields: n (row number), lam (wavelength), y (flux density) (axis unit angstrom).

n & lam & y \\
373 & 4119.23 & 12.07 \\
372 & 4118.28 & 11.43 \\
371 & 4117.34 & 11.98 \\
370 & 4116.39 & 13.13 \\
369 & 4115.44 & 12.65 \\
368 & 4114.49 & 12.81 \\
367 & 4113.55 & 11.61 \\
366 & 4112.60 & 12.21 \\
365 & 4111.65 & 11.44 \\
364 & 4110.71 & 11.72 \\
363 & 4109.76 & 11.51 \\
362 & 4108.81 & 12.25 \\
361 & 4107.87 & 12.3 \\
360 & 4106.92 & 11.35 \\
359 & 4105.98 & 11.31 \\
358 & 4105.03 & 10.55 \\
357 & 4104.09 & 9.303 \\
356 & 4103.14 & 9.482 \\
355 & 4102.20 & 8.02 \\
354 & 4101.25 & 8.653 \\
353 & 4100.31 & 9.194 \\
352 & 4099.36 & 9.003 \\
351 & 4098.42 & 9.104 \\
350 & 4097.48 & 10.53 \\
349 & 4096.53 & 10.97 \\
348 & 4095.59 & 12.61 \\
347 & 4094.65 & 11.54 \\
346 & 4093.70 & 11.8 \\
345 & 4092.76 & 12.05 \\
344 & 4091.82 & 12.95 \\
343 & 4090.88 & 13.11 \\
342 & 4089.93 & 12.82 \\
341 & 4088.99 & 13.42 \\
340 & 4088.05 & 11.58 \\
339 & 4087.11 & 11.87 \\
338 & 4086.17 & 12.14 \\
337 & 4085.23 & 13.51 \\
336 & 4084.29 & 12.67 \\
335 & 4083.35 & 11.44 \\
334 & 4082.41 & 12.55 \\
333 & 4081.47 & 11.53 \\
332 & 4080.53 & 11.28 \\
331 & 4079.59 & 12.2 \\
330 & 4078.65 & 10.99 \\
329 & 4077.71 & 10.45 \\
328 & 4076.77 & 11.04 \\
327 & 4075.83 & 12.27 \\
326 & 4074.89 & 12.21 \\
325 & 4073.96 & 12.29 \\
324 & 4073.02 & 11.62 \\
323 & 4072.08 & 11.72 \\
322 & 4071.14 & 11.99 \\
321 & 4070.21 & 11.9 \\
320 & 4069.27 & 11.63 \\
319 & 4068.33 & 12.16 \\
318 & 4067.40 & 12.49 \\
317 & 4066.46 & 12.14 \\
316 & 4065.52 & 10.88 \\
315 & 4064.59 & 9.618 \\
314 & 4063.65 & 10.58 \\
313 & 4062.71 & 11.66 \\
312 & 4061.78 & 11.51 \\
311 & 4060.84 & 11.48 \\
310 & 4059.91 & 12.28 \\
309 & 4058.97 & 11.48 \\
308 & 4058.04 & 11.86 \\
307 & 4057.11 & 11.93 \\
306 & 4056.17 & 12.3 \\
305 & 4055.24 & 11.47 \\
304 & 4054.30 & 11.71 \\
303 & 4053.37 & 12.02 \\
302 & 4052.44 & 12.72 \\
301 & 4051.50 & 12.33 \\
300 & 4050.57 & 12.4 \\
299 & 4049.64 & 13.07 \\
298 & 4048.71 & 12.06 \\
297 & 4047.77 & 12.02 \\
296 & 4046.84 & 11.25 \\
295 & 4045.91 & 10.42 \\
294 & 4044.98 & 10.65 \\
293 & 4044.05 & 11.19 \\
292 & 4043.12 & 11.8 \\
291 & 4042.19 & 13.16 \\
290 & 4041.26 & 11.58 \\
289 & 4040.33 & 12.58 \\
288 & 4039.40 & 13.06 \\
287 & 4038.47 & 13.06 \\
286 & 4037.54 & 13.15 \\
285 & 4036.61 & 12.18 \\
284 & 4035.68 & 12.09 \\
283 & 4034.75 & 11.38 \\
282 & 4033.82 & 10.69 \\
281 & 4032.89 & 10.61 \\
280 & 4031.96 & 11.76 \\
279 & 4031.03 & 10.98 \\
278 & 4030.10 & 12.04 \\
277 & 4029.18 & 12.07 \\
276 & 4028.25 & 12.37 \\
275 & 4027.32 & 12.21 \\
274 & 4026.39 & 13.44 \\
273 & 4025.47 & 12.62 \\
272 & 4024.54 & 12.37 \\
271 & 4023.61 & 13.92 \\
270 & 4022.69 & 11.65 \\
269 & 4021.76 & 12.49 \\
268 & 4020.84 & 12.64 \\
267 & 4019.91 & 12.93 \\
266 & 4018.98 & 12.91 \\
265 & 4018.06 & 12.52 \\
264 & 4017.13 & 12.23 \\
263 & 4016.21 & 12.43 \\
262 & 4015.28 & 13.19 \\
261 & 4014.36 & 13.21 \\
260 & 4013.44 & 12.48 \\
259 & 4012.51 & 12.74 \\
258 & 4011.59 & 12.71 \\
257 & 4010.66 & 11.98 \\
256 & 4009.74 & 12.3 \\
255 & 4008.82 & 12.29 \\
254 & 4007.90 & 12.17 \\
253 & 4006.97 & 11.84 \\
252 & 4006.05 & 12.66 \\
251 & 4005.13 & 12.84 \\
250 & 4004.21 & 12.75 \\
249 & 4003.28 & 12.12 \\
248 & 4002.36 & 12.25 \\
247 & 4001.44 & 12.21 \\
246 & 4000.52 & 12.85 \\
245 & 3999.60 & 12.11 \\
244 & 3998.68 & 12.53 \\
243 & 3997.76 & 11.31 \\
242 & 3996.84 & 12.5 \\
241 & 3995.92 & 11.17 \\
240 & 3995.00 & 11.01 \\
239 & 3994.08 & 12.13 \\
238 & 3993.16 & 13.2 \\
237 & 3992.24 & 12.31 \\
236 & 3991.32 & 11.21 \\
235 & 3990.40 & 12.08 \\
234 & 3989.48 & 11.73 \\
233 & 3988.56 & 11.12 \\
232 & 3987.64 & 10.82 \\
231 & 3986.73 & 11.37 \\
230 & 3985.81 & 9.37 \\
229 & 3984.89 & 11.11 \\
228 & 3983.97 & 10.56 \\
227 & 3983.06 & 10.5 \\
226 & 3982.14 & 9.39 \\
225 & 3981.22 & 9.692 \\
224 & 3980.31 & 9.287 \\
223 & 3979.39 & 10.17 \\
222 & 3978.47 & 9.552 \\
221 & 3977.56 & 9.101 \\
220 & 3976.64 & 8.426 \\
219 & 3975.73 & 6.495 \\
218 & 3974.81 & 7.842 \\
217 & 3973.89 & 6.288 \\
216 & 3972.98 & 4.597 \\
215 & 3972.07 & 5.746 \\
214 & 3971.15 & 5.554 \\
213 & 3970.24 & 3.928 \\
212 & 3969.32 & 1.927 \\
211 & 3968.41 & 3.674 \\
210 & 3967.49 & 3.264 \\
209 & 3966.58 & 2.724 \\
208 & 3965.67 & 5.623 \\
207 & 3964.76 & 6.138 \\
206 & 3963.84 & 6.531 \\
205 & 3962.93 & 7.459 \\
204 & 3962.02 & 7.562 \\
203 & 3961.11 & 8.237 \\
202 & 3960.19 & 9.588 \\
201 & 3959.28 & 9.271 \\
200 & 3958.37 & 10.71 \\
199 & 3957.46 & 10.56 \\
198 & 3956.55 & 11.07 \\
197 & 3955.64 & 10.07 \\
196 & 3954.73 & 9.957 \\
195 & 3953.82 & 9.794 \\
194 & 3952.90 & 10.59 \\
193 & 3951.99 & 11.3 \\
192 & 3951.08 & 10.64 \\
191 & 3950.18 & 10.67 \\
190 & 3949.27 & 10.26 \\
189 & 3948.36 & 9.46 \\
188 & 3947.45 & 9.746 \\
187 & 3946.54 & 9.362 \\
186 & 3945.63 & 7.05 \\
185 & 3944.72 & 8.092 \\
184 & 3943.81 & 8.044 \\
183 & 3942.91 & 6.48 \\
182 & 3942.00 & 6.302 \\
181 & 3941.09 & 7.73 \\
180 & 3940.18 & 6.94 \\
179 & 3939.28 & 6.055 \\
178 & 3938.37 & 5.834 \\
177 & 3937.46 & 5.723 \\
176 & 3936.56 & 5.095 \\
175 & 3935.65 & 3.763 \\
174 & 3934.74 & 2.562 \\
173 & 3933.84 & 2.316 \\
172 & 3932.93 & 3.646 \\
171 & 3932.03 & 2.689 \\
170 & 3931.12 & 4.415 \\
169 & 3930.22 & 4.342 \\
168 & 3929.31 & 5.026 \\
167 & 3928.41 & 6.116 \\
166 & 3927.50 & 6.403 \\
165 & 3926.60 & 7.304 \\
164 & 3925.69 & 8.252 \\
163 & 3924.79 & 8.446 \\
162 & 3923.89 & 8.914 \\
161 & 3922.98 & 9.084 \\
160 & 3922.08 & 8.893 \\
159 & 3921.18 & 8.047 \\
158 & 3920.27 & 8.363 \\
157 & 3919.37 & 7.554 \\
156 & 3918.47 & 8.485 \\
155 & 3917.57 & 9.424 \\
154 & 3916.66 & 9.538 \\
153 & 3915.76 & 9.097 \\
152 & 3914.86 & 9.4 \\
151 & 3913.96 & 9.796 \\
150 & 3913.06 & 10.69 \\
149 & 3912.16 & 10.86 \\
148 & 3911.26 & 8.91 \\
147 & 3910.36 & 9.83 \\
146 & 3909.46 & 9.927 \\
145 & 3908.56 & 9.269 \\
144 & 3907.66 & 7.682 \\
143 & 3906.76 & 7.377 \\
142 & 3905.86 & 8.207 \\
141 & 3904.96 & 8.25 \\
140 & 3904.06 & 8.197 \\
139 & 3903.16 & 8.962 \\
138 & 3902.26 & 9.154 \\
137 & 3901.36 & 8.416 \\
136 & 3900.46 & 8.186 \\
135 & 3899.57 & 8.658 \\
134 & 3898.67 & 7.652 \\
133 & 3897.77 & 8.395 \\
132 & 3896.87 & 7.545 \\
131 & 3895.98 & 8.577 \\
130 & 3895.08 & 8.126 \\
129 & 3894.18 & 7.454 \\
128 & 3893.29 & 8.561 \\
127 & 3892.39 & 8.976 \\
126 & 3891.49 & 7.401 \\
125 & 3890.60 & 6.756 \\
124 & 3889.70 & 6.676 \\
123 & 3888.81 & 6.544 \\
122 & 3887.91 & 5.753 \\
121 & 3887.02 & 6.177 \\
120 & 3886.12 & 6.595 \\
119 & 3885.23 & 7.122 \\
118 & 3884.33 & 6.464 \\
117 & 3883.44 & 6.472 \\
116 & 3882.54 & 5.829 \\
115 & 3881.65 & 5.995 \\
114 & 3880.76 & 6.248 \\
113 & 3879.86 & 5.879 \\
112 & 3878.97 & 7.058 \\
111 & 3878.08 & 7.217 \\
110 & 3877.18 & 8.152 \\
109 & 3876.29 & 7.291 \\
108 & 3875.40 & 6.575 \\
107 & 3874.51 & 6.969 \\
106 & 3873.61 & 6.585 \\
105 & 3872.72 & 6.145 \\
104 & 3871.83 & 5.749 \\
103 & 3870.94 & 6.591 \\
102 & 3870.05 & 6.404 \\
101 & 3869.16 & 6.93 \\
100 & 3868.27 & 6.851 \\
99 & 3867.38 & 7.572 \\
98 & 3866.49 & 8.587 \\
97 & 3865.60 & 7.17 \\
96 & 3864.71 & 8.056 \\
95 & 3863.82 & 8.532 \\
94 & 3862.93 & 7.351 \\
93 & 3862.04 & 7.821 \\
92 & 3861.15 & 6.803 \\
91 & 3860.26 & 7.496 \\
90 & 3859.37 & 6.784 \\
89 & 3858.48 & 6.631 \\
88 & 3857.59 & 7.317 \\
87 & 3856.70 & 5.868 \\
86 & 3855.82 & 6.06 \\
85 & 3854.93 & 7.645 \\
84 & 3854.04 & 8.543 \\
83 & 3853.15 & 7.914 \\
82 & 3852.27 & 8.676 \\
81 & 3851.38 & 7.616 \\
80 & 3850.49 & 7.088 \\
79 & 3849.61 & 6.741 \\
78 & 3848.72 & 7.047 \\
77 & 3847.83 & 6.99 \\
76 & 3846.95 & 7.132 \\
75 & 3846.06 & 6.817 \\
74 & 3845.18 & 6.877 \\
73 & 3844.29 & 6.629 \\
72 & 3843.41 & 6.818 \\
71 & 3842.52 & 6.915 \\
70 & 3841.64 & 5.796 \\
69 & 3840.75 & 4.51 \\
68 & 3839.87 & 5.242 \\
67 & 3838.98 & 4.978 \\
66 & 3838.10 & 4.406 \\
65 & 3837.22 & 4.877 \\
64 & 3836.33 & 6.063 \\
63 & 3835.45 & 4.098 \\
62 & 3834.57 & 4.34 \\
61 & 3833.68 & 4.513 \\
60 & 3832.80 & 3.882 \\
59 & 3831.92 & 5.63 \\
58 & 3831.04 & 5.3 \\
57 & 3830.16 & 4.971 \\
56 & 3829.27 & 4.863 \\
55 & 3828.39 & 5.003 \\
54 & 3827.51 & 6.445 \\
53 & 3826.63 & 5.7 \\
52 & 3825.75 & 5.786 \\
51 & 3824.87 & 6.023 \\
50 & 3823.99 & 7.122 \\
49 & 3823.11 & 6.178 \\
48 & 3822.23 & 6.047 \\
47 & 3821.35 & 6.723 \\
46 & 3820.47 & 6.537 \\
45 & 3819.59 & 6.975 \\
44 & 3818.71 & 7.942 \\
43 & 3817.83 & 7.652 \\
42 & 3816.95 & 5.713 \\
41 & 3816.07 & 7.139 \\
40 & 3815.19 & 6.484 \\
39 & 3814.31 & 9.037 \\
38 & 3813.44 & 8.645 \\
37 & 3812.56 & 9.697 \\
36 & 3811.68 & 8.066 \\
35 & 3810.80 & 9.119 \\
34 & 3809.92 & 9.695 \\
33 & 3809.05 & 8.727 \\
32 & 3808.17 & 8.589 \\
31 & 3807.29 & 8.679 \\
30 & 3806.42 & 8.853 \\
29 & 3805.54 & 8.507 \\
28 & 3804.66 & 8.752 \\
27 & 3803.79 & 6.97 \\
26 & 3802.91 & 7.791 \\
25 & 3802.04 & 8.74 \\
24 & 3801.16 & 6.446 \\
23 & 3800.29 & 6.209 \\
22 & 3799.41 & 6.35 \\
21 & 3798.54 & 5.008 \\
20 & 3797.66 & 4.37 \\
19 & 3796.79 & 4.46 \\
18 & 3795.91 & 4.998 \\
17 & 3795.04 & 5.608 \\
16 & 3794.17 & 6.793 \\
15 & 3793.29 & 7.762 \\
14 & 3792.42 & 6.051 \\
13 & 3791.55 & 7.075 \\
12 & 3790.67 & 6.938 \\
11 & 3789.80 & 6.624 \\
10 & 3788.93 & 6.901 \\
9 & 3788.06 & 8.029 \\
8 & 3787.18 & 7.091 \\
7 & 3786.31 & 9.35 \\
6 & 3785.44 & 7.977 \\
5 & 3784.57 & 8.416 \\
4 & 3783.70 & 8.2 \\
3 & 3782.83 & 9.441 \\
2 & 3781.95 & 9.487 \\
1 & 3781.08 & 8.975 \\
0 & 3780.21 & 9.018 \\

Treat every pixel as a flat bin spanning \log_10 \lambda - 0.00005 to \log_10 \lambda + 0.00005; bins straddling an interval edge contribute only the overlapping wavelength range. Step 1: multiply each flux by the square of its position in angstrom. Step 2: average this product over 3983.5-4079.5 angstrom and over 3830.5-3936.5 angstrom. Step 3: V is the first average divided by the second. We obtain 1.8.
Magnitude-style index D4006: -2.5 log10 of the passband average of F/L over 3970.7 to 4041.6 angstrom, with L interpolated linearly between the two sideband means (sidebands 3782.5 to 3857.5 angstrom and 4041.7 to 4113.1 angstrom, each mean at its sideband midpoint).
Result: -0.11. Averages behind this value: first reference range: 6.8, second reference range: 11.6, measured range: 11.4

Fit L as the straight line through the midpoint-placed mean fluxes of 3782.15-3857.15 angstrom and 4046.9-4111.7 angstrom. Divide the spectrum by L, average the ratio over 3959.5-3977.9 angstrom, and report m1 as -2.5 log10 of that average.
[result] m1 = 0.493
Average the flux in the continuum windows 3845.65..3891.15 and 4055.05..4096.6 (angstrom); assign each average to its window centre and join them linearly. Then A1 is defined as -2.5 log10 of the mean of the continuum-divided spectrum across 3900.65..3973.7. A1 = 0.127 mag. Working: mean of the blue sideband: 6.97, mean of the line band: 7.58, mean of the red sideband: 11.9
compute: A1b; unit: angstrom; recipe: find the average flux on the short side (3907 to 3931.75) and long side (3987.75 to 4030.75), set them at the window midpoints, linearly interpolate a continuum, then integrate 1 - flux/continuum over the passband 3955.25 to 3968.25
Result 3.15 angstrom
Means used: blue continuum 8.25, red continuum 12.3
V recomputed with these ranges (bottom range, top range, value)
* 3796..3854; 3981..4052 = 1.99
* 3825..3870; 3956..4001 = 1.50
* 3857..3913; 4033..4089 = 1.72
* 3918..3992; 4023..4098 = 1.61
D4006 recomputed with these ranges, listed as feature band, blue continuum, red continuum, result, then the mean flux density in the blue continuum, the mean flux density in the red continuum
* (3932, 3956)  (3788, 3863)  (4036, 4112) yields 0.21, 6.71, 11.6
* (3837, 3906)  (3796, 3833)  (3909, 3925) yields 0.16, 6.92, 9.19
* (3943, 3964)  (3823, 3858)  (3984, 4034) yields 0.08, 6.11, 12.1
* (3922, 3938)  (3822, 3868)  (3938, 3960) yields 0.45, 6.42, 9.02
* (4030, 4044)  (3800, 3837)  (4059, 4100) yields -0.10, 6.88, 11.7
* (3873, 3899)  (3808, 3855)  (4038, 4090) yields 0.12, 6.61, 11.9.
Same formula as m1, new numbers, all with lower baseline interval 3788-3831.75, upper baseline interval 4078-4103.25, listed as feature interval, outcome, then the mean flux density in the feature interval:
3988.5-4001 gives -0.21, 12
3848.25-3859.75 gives 0.06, 7.22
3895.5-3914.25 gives -0.04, 8.78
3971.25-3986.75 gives 0.12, 8.65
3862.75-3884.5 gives 0.15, 6.91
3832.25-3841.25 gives 0.49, 4.71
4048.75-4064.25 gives -0.10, 11.9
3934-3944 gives 0.49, 5.71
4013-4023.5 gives -0.23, 12.7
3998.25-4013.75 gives -0.23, 12.4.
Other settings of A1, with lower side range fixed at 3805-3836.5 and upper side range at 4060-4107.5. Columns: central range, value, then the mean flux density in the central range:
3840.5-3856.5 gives 0.04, 7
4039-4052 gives -0.12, 12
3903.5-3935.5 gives 0.12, 7.6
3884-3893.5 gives 0.15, 6.97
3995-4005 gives -0.22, 12.2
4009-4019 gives -0.23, 12.6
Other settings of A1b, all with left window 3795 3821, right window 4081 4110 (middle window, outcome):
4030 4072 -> -4.26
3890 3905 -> 0.80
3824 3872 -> 9.33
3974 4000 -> -1.91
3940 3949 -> 1.24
